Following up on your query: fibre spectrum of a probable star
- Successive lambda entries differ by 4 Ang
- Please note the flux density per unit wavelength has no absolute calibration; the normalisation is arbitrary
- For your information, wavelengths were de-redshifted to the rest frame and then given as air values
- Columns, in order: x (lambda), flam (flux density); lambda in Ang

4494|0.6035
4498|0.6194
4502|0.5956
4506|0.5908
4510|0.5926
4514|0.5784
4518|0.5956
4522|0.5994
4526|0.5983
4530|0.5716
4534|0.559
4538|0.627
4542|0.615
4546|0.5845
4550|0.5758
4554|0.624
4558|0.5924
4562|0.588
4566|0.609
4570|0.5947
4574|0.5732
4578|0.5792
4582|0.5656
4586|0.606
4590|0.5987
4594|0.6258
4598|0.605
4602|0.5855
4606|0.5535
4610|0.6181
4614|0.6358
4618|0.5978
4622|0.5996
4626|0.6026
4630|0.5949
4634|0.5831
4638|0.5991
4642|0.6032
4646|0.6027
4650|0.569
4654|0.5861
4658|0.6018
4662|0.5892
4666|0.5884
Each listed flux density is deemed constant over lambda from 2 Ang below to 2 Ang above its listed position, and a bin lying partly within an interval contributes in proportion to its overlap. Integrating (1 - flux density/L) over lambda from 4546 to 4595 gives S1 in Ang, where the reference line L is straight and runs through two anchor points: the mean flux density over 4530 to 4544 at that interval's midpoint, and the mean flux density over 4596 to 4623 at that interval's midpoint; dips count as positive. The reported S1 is 0.36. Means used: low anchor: 0.596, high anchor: 0.599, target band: 0.593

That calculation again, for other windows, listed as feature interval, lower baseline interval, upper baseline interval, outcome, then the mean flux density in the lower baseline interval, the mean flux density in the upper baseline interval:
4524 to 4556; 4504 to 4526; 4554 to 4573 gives 0.0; 0.592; 0.598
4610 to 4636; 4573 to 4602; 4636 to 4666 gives -0.5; 0.594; 0.593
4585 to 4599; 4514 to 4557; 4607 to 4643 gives -0.2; 0.594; 0.602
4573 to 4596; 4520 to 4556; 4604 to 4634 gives 0.2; 0.595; 0.599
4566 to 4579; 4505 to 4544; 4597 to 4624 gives 0.2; 0.593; 0.599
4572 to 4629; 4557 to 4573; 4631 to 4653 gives -0.3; 0.595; 0.591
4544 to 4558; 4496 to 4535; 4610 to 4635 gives 0.0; 0.591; 0.604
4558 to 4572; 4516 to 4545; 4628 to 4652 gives -0.1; 0.595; 0.592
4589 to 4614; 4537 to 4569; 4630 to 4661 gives -0.2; 0.601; 0.592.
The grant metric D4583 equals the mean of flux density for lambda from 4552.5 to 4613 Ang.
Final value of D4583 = 0.595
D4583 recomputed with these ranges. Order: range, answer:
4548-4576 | 0.594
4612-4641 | 0.602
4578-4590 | 0.587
